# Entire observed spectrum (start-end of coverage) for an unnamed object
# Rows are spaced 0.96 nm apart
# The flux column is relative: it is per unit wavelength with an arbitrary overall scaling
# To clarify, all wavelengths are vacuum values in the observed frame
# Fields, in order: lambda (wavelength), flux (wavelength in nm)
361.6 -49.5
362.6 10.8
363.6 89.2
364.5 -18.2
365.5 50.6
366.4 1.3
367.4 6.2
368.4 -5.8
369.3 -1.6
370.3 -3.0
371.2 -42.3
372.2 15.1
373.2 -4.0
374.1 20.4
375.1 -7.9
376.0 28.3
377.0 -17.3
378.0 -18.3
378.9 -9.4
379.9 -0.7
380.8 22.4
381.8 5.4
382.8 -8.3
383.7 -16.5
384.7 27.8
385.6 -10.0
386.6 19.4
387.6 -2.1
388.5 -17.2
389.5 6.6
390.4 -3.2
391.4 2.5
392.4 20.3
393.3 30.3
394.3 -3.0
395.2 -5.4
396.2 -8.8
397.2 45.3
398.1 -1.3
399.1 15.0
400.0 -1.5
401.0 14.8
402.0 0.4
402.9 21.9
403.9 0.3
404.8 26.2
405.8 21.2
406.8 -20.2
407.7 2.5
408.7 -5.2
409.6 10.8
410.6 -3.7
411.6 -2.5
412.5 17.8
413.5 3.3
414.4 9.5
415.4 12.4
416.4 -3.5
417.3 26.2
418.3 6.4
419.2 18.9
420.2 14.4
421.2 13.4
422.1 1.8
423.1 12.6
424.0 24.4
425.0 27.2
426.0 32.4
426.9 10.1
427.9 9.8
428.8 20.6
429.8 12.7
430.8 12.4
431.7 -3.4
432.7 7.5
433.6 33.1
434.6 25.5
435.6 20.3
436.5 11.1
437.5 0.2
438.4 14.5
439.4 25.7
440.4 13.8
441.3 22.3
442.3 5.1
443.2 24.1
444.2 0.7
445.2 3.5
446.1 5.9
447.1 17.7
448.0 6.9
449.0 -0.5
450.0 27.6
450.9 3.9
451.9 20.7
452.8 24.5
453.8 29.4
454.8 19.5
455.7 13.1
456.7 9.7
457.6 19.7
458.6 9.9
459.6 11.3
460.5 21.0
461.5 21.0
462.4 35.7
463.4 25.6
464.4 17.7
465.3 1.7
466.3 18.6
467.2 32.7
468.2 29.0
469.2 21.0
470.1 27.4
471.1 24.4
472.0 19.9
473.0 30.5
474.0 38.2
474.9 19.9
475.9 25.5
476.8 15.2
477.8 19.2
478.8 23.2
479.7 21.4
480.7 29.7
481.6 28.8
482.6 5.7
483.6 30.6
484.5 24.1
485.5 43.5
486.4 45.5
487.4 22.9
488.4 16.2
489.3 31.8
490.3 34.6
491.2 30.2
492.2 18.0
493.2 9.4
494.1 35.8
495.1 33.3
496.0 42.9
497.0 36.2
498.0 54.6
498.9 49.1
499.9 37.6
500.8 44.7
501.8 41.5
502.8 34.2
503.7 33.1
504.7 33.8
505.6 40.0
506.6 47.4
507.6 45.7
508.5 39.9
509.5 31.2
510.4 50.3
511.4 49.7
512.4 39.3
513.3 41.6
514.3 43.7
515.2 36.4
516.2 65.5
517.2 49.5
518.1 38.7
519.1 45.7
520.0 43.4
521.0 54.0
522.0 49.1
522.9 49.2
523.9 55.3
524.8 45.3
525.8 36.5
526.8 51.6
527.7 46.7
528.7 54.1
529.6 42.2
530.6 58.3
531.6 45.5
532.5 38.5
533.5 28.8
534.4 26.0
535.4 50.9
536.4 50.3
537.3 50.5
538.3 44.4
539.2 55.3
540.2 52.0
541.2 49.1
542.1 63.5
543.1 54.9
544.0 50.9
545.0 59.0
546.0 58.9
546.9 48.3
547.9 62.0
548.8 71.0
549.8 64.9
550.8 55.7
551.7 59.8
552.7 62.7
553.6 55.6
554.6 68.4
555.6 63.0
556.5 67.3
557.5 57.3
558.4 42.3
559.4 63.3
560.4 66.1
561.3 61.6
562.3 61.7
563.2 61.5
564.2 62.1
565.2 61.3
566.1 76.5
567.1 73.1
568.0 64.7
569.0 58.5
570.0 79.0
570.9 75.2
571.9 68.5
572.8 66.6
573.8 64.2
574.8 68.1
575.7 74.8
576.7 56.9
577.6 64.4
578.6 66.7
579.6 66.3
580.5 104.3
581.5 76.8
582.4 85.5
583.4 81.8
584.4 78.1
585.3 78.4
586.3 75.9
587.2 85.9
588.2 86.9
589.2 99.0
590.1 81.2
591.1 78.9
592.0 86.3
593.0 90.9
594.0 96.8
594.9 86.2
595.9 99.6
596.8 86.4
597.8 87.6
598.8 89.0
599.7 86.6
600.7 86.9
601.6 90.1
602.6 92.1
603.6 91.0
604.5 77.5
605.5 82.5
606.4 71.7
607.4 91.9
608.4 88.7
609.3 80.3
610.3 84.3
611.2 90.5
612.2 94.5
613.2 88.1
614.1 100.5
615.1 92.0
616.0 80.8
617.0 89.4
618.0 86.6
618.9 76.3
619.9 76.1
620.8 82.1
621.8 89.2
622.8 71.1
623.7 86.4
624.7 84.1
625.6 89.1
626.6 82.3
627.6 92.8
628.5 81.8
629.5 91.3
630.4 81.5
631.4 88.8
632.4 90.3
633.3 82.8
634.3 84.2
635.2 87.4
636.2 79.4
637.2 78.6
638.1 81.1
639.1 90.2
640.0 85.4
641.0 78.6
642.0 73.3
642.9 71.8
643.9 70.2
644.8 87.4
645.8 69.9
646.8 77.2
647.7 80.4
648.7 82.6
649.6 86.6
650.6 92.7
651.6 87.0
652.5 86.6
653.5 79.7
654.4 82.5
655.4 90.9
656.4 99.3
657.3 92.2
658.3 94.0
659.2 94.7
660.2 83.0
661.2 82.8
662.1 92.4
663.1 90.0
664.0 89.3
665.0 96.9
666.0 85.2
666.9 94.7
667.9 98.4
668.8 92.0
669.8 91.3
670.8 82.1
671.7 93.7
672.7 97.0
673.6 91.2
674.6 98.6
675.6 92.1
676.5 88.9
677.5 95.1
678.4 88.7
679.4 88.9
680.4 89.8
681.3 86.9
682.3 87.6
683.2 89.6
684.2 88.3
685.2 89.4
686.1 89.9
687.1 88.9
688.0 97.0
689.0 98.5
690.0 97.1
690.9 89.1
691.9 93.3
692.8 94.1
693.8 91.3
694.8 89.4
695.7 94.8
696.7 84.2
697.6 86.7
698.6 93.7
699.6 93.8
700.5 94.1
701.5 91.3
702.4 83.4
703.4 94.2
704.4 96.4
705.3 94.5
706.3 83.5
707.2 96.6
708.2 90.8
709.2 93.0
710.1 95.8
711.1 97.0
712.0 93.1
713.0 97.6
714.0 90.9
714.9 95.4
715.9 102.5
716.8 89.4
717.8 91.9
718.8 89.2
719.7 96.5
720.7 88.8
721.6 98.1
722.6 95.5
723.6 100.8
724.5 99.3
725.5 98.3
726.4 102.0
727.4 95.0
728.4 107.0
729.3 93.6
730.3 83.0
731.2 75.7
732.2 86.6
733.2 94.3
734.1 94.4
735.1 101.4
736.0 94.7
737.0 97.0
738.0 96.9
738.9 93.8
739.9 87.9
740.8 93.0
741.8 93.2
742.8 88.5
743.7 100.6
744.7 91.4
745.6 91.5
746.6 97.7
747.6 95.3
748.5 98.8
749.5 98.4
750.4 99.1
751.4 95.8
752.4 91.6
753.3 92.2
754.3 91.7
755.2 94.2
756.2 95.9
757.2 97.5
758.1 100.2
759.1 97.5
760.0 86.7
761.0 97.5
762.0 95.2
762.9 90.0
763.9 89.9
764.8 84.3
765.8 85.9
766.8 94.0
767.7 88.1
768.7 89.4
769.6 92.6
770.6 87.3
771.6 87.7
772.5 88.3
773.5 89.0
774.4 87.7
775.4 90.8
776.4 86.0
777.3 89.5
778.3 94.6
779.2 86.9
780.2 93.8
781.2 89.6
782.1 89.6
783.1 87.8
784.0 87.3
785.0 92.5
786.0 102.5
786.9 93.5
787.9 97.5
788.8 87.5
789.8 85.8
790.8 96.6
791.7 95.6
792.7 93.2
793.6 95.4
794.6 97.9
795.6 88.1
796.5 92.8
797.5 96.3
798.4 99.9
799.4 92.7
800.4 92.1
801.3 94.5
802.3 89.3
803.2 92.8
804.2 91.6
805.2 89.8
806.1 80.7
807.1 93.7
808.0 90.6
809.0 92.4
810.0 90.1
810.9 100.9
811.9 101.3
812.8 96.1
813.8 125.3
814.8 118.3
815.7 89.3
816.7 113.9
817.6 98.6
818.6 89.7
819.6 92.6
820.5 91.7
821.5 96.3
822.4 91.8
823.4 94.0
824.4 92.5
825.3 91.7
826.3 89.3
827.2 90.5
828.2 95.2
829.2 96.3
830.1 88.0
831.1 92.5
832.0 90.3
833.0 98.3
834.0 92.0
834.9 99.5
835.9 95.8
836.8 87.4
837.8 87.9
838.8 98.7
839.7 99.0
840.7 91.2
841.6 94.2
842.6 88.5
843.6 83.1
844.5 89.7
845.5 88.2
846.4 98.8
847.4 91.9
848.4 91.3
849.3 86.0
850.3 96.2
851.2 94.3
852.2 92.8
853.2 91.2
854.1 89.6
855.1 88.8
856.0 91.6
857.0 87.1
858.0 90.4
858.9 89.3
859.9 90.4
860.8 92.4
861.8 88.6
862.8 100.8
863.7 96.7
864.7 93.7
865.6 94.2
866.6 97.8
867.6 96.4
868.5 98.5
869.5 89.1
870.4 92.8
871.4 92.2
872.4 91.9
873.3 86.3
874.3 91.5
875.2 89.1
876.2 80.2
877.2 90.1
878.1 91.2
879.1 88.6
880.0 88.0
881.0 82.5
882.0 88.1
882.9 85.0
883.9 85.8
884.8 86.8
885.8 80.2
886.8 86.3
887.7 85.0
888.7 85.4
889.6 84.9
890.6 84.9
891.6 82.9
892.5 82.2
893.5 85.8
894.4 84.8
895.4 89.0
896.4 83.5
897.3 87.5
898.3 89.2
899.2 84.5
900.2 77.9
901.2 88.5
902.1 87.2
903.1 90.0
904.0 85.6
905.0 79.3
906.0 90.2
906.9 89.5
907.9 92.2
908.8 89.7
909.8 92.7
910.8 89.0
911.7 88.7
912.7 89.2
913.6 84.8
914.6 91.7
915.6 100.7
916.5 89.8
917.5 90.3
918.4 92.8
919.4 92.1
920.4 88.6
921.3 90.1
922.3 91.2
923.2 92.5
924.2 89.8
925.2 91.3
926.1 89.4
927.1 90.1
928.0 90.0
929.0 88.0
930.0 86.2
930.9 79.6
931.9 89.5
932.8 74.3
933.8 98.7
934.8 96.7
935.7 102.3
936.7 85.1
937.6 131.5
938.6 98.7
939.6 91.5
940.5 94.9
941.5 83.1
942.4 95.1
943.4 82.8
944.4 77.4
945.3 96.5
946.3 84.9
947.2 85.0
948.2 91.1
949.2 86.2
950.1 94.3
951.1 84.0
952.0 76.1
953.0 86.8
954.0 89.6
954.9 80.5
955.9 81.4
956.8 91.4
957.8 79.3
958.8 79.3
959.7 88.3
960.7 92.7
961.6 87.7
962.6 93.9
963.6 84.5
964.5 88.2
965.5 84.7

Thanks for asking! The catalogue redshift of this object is 0.240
